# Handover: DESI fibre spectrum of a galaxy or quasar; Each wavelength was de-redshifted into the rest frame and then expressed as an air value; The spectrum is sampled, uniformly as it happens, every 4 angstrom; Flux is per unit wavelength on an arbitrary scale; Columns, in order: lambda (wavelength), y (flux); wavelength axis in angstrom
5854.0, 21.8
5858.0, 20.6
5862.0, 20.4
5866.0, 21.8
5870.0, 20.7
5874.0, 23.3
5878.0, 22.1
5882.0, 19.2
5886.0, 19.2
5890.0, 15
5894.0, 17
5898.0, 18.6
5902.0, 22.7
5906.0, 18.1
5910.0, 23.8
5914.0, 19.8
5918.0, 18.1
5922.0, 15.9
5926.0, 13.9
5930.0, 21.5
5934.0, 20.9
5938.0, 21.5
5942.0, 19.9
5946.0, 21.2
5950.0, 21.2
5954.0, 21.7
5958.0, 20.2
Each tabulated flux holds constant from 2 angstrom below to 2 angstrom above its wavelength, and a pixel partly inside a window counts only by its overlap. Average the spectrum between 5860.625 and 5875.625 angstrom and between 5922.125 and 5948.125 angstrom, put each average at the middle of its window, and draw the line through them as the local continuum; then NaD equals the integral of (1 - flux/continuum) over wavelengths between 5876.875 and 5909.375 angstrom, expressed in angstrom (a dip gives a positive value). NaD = 2.6 angstrom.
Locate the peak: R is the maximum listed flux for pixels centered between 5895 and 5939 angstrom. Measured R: 23.8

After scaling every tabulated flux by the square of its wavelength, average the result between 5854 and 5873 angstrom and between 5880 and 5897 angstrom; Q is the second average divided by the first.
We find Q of 0.84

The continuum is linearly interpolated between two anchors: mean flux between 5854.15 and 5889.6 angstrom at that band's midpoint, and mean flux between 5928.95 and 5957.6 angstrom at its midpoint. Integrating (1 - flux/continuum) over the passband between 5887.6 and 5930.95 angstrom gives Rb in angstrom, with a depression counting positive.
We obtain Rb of 4.92 angstrom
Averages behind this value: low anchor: 20.7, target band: 18.5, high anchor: 21.1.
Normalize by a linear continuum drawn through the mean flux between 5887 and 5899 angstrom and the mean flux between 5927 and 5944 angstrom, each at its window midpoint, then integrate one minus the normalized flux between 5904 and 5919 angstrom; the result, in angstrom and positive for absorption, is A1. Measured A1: -1.3 angstrom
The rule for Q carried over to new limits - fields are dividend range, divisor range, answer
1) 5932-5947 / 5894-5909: 1.07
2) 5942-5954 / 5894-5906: 1.09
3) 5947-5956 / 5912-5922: 1.18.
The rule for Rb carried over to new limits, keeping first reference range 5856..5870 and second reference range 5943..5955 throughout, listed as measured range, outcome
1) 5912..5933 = 3.1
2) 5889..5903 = 1.8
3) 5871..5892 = 1.2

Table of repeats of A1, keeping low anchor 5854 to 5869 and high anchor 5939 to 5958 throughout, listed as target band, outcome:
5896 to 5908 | 0.7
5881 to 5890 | 1.2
